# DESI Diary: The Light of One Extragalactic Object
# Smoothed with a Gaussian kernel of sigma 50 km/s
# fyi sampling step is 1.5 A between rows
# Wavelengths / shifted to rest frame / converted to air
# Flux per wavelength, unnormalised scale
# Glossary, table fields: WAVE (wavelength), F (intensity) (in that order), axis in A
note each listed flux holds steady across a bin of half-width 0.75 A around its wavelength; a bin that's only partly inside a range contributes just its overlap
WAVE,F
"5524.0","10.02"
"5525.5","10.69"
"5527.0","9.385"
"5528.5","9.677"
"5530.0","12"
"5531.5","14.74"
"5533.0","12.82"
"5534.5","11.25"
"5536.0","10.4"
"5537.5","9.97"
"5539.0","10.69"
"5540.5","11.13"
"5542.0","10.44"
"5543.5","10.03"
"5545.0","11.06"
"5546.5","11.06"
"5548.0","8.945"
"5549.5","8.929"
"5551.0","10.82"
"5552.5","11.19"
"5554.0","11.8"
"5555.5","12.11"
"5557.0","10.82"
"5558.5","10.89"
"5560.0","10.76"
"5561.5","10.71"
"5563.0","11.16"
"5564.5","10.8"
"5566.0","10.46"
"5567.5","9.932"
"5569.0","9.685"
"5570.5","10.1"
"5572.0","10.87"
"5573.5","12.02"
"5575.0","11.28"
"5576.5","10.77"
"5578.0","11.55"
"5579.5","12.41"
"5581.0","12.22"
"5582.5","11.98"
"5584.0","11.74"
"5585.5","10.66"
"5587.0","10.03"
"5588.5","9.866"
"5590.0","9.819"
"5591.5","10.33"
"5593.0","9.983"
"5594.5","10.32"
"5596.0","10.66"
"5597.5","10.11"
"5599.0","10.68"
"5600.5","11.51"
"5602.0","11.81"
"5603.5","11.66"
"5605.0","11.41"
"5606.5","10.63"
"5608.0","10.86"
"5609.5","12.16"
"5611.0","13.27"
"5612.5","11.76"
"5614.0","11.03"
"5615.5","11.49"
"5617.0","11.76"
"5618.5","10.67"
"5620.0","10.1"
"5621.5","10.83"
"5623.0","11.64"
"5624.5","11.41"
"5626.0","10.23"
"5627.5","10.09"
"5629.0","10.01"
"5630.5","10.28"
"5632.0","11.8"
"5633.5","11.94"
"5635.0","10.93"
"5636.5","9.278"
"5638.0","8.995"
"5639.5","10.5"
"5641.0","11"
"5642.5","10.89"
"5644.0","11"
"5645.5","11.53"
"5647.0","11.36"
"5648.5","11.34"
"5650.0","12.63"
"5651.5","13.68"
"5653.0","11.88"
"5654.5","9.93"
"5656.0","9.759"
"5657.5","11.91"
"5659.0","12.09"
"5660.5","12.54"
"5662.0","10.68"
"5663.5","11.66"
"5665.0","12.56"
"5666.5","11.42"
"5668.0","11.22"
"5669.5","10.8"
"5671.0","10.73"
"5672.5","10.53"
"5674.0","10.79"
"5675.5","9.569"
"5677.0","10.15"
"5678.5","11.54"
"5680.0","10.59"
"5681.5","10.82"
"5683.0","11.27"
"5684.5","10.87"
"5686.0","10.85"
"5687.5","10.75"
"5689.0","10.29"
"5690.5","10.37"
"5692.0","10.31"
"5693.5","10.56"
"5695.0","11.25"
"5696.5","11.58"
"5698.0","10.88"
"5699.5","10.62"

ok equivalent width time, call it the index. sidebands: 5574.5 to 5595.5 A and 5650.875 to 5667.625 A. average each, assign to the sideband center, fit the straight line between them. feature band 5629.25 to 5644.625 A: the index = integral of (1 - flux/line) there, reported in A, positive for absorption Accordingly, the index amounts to 1.0 A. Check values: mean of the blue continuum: 10.9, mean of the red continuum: 11.6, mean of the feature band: 10.6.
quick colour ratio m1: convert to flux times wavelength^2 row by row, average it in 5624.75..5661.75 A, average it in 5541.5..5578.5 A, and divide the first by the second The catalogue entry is 1.1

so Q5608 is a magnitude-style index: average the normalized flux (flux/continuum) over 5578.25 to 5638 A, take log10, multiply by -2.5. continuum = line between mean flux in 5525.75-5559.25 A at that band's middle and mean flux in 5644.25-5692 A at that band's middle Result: 0.00 mag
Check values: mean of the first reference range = 10.9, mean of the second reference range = 11.1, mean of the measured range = 11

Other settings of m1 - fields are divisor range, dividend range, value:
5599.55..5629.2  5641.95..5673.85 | 1.03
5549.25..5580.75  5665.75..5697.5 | 1.02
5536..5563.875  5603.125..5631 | 1.07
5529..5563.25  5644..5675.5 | 1.08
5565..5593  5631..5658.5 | 1.05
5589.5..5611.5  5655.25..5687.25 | 1.03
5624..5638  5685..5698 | 1.04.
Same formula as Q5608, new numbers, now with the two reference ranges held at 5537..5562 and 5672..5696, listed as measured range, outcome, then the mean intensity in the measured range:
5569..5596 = -0.02 mag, 10.9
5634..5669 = -0.06 mag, 11.3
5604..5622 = -0.07 mag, 11.3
